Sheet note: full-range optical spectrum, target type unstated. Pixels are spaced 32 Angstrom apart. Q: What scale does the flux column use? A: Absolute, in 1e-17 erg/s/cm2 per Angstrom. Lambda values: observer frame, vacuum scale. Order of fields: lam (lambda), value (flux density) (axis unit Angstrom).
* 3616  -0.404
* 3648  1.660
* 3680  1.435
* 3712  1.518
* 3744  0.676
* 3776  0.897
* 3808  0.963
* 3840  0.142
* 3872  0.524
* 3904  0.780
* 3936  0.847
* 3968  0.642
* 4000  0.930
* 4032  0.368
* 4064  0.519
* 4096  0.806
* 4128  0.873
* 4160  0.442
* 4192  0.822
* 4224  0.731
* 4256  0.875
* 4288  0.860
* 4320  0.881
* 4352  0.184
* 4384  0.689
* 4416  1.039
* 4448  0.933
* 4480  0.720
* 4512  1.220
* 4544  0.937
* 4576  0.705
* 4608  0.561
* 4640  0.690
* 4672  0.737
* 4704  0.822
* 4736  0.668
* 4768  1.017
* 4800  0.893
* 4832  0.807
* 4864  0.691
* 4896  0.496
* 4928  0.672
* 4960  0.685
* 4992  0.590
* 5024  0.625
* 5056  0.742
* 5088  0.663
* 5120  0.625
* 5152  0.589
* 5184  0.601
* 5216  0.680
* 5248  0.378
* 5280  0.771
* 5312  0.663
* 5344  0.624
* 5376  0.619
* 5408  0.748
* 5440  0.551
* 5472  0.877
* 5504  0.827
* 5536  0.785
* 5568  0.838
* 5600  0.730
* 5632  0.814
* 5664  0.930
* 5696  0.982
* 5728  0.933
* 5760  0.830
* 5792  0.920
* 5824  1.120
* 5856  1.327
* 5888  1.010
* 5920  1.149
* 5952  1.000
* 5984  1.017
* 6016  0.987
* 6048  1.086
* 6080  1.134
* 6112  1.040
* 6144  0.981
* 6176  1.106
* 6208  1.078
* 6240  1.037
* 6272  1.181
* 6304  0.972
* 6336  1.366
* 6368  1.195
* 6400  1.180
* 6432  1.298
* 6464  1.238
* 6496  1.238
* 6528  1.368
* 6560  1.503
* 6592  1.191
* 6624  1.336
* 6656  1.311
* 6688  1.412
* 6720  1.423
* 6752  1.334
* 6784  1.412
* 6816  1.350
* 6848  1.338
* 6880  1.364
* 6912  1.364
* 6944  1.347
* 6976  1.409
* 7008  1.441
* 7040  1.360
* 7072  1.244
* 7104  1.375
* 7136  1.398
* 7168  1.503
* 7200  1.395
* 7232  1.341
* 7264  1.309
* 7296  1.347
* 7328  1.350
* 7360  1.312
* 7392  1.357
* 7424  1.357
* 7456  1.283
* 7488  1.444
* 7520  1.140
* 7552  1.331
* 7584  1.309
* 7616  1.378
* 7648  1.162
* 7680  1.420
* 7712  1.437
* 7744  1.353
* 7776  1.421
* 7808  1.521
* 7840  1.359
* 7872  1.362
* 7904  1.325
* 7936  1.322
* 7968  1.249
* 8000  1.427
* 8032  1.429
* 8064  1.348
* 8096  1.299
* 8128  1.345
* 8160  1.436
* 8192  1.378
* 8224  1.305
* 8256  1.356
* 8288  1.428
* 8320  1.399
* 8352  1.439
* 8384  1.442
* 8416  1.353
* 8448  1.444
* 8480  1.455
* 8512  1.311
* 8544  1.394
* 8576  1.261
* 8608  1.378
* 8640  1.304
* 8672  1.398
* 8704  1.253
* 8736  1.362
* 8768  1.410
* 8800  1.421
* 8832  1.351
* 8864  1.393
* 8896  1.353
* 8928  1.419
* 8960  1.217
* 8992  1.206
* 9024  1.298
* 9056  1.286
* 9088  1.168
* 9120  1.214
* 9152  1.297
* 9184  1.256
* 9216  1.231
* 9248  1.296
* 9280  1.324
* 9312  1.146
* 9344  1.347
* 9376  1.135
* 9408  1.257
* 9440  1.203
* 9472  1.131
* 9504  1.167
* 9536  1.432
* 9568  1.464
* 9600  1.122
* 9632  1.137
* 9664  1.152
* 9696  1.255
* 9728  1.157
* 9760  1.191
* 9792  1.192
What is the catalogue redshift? 0.45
